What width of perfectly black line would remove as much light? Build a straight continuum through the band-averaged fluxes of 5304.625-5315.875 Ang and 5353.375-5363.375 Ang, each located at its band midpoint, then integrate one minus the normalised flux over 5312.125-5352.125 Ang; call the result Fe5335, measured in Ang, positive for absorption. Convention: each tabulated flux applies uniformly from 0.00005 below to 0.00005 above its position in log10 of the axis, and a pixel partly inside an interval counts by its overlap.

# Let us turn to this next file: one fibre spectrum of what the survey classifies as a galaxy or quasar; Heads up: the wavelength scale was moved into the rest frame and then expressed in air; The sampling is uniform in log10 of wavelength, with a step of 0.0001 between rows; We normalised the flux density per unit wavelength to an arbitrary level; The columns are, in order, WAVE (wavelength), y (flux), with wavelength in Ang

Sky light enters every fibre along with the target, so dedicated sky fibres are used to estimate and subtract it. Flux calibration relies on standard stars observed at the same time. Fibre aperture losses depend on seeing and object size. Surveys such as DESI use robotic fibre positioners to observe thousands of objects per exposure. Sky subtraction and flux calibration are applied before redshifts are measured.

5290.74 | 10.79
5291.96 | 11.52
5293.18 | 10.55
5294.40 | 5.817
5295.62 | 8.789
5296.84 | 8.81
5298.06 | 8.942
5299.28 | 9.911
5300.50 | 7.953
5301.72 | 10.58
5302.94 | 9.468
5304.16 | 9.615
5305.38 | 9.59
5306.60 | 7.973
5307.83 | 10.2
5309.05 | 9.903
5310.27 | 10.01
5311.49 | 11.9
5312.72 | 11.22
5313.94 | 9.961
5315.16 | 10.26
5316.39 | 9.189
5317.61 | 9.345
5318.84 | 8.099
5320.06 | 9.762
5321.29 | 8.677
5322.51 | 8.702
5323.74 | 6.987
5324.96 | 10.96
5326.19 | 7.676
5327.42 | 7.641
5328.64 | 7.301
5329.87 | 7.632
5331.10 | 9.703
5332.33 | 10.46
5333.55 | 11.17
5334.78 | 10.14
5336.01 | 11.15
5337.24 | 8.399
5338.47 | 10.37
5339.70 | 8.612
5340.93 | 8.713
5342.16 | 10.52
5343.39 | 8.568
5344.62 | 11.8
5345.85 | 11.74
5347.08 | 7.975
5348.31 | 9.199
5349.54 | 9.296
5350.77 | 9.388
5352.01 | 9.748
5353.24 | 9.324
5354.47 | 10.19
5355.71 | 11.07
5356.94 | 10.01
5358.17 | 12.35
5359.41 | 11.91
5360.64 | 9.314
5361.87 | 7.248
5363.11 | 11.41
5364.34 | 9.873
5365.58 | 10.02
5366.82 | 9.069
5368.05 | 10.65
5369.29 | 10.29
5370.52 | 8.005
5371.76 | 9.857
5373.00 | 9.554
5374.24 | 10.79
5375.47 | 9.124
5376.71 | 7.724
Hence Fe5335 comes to 3.2 Ang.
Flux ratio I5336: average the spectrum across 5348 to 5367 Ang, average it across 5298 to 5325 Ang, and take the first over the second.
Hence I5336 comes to 1.05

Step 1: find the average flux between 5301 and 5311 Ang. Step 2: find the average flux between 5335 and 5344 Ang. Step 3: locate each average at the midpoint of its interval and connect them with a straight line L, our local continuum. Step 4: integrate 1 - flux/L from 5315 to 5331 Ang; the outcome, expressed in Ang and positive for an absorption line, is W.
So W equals 1.6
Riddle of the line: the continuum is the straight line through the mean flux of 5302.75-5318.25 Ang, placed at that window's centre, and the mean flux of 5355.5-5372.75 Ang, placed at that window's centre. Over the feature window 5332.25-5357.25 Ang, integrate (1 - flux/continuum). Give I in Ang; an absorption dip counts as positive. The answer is 0.3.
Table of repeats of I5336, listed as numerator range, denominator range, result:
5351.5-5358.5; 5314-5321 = 1.11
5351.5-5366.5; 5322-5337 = 1.12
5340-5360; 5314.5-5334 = 1.13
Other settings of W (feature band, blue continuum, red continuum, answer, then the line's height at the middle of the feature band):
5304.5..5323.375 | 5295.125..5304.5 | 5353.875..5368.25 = -0.3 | 9.49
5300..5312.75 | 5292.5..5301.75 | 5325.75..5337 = -1.2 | 8.93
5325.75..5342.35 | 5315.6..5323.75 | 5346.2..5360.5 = 0.2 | 9.35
